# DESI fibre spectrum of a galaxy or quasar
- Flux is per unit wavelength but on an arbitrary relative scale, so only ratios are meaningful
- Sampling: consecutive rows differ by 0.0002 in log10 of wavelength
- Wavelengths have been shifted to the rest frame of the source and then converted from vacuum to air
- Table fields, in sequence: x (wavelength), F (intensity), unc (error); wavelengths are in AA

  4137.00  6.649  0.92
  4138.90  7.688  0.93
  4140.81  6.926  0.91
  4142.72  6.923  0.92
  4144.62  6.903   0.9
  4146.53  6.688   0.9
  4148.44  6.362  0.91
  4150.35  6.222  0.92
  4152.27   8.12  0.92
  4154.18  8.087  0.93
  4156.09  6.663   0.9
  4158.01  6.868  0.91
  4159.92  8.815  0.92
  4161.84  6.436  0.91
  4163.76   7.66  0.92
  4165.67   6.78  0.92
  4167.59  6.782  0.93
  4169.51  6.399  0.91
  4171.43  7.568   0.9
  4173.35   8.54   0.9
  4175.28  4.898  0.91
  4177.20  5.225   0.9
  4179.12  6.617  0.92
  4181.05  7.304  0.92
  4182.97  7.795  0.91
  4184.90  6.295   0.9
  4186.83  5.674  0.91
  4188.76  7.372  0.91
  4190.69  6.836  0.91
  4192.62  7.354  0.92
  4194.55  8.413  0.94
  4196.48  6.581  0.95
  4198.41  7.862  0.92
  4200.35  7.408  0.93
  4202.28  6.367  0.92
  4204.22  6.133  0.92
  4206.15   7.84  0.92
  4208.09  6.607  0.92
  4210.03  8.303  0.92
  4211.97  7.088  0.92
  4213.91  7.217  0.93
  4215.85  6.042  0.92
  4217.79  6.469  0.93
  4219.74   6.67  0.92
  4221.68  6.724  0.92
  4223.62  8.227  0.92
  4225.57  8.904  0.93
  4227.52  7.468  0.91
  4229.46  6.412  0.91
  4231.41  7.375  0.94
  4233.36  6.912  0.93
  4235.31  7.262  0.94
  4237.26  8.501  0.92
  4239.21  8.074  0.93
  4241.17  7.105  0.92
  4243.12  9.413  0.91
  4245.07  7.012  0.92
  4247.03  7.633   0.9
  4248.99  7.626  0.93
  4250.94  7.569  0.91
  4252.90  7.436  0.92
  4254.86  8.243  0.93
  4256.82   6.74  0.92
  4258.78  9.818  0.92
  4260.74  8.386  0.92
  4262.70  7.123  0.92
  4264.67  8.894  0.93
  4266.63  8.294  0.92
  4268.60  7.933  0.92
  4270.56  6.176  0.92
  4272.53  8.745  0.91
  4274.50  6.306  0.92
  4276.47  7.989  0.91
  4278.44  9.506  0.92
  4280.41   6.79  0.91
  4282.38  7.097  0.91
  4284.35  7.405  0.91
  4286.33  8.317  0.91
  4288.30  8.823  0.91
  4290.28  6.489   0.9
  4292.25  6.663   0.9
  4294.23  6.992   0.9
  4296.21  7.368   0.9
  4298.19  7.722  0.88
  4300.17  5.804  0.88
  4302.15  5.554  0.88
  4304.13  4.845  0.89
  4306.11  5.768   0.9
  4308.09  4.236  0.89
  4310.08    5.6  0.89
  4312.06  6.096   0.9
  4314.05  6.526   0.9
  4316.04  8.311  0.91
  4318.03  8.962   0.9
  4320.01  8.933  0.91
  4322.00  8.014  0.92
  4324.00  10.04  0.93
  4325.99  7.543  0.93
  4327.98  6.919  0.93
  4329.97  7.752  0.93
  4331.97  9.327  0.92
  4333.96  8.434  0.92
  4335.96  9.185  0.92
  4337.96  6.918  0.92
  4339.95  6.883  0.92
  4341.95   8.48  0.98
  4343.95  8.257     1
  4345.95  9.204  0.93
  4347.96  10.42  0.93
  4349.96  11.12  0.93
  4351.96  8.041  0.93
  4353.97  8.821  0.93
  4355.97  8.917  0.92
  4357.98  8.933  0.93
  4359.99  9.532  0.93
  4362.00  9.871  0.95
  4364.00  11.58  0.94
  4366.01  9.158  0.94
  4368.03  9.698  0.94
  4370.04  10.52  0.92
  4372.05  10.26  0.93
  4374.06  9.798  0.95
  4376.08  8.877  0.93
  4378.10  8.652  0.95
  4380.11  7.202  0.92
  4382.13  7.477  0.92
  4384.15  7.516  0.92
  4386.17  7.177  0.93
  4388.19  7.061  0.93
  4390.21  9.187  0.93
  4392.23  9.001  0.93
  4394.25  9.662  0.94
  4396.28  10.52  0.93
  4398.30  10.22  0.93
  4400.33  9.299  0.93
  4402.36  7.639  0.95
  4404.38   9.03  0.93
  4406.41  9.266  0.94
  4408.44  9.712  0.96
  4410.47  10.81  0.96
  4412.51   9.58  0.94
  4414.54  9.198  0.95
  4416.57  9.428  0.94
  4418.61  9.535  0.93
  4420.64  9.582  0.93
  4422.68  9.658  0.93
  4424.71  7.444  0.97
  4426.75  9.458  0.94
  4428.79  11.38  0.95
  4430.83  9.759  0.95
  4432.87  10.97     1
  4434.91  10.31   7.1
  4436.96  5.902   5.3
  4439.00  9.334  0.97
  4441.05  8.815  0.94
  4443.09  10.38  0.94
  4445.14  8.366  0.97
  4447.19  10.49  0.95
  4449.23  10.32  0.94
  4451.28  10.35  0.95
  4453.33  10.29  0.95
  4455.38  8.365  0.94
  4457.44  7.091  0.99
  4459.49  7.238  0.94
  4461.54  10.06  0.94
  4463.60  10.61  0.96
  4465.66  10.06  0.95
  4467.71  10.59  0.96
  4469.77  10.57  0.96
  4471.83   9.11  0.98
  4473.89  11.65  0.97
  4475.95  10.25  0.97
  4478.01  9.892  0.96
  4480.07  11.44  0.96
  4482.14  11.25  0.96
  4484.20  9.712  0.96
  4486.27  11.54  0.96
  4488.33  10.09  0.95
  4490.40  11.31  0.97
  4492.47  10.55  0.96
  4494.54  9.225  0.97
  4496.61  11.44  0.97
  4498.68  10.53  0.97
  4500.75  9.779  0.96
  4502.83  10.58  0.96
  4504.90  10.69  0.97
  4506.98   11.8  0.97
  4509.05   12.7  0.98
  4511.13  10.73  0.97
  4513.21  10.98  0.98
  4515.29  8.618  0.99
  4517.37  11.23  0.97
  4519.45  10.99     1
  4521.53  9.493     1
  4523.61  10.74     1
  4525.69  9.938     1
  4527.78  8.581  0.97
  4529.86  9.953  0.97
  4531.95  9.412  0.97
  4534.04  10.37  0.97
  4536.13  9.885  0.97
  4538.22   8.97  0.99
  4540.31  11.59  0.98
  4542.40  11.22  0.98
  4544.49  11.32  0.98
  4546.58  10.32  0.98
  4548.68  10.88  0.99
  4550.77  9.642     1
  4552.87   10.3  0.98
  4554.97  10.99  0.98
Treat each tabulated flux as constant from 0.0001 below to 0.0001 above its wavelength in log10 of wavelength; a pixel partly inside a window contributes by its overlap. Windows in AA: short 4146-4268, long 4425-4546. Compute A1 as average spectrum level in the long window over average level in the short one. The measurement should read 1.39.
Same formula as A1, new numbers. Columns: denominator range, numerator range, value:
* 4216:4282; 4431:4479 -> 1.25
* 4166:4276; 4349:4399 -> 1.25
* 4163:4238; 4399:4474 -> 1.34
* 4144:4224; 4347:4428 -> 1.32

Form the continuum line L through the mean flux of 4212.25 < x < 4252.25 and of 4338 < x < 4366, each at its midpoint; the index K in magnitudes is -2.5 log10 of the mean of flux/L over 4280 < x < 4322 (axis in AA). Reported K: 0.22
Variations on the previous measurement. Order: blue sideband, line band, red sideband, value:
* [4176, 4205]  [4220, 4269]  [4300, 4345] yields -0.10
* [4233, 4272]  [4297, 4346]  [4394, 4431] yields 0.16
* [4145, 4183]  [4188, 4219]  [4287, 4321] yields -0.03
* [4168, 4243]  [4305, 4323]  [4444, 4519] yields 0.21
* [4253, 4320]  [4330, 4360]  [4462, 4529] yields -0.07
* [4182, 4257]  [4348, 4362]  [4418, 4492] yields -0.07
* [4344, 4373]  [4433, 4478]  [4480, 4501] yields 0.09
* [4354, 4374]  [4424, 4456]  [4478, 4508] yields 0.09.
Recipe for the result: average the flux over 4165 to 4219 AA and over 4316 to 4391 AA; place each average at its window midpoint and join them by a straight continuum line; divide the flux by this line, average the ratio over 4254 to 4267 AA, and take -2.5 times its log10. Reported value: -0.07 mag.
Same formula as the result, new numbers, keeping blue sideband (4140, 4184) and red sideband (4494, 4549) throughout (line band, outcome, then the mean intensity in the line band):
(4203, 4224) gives 0.07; 6.99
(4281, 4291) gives 0.08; 7.62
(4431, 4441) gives 0.05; 9.15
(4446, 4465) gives 0.04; 9.43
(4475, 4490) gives -0.06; 10.6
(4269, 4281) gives 0.06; 7.63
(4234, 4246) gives -0.02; 7.87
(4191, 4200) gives -0.03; 7.49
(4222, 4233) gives 0.00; 7.58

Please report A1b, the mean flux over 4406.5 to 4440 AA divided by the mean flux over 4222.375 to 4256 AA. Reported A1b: 1.2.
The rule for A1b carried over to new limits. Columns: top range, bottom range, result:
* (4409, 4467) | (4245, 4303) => 1.25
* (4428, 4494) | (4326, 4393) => 1.13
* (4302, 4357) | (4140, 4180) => 1.14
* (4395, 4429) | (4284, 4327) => 1.34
